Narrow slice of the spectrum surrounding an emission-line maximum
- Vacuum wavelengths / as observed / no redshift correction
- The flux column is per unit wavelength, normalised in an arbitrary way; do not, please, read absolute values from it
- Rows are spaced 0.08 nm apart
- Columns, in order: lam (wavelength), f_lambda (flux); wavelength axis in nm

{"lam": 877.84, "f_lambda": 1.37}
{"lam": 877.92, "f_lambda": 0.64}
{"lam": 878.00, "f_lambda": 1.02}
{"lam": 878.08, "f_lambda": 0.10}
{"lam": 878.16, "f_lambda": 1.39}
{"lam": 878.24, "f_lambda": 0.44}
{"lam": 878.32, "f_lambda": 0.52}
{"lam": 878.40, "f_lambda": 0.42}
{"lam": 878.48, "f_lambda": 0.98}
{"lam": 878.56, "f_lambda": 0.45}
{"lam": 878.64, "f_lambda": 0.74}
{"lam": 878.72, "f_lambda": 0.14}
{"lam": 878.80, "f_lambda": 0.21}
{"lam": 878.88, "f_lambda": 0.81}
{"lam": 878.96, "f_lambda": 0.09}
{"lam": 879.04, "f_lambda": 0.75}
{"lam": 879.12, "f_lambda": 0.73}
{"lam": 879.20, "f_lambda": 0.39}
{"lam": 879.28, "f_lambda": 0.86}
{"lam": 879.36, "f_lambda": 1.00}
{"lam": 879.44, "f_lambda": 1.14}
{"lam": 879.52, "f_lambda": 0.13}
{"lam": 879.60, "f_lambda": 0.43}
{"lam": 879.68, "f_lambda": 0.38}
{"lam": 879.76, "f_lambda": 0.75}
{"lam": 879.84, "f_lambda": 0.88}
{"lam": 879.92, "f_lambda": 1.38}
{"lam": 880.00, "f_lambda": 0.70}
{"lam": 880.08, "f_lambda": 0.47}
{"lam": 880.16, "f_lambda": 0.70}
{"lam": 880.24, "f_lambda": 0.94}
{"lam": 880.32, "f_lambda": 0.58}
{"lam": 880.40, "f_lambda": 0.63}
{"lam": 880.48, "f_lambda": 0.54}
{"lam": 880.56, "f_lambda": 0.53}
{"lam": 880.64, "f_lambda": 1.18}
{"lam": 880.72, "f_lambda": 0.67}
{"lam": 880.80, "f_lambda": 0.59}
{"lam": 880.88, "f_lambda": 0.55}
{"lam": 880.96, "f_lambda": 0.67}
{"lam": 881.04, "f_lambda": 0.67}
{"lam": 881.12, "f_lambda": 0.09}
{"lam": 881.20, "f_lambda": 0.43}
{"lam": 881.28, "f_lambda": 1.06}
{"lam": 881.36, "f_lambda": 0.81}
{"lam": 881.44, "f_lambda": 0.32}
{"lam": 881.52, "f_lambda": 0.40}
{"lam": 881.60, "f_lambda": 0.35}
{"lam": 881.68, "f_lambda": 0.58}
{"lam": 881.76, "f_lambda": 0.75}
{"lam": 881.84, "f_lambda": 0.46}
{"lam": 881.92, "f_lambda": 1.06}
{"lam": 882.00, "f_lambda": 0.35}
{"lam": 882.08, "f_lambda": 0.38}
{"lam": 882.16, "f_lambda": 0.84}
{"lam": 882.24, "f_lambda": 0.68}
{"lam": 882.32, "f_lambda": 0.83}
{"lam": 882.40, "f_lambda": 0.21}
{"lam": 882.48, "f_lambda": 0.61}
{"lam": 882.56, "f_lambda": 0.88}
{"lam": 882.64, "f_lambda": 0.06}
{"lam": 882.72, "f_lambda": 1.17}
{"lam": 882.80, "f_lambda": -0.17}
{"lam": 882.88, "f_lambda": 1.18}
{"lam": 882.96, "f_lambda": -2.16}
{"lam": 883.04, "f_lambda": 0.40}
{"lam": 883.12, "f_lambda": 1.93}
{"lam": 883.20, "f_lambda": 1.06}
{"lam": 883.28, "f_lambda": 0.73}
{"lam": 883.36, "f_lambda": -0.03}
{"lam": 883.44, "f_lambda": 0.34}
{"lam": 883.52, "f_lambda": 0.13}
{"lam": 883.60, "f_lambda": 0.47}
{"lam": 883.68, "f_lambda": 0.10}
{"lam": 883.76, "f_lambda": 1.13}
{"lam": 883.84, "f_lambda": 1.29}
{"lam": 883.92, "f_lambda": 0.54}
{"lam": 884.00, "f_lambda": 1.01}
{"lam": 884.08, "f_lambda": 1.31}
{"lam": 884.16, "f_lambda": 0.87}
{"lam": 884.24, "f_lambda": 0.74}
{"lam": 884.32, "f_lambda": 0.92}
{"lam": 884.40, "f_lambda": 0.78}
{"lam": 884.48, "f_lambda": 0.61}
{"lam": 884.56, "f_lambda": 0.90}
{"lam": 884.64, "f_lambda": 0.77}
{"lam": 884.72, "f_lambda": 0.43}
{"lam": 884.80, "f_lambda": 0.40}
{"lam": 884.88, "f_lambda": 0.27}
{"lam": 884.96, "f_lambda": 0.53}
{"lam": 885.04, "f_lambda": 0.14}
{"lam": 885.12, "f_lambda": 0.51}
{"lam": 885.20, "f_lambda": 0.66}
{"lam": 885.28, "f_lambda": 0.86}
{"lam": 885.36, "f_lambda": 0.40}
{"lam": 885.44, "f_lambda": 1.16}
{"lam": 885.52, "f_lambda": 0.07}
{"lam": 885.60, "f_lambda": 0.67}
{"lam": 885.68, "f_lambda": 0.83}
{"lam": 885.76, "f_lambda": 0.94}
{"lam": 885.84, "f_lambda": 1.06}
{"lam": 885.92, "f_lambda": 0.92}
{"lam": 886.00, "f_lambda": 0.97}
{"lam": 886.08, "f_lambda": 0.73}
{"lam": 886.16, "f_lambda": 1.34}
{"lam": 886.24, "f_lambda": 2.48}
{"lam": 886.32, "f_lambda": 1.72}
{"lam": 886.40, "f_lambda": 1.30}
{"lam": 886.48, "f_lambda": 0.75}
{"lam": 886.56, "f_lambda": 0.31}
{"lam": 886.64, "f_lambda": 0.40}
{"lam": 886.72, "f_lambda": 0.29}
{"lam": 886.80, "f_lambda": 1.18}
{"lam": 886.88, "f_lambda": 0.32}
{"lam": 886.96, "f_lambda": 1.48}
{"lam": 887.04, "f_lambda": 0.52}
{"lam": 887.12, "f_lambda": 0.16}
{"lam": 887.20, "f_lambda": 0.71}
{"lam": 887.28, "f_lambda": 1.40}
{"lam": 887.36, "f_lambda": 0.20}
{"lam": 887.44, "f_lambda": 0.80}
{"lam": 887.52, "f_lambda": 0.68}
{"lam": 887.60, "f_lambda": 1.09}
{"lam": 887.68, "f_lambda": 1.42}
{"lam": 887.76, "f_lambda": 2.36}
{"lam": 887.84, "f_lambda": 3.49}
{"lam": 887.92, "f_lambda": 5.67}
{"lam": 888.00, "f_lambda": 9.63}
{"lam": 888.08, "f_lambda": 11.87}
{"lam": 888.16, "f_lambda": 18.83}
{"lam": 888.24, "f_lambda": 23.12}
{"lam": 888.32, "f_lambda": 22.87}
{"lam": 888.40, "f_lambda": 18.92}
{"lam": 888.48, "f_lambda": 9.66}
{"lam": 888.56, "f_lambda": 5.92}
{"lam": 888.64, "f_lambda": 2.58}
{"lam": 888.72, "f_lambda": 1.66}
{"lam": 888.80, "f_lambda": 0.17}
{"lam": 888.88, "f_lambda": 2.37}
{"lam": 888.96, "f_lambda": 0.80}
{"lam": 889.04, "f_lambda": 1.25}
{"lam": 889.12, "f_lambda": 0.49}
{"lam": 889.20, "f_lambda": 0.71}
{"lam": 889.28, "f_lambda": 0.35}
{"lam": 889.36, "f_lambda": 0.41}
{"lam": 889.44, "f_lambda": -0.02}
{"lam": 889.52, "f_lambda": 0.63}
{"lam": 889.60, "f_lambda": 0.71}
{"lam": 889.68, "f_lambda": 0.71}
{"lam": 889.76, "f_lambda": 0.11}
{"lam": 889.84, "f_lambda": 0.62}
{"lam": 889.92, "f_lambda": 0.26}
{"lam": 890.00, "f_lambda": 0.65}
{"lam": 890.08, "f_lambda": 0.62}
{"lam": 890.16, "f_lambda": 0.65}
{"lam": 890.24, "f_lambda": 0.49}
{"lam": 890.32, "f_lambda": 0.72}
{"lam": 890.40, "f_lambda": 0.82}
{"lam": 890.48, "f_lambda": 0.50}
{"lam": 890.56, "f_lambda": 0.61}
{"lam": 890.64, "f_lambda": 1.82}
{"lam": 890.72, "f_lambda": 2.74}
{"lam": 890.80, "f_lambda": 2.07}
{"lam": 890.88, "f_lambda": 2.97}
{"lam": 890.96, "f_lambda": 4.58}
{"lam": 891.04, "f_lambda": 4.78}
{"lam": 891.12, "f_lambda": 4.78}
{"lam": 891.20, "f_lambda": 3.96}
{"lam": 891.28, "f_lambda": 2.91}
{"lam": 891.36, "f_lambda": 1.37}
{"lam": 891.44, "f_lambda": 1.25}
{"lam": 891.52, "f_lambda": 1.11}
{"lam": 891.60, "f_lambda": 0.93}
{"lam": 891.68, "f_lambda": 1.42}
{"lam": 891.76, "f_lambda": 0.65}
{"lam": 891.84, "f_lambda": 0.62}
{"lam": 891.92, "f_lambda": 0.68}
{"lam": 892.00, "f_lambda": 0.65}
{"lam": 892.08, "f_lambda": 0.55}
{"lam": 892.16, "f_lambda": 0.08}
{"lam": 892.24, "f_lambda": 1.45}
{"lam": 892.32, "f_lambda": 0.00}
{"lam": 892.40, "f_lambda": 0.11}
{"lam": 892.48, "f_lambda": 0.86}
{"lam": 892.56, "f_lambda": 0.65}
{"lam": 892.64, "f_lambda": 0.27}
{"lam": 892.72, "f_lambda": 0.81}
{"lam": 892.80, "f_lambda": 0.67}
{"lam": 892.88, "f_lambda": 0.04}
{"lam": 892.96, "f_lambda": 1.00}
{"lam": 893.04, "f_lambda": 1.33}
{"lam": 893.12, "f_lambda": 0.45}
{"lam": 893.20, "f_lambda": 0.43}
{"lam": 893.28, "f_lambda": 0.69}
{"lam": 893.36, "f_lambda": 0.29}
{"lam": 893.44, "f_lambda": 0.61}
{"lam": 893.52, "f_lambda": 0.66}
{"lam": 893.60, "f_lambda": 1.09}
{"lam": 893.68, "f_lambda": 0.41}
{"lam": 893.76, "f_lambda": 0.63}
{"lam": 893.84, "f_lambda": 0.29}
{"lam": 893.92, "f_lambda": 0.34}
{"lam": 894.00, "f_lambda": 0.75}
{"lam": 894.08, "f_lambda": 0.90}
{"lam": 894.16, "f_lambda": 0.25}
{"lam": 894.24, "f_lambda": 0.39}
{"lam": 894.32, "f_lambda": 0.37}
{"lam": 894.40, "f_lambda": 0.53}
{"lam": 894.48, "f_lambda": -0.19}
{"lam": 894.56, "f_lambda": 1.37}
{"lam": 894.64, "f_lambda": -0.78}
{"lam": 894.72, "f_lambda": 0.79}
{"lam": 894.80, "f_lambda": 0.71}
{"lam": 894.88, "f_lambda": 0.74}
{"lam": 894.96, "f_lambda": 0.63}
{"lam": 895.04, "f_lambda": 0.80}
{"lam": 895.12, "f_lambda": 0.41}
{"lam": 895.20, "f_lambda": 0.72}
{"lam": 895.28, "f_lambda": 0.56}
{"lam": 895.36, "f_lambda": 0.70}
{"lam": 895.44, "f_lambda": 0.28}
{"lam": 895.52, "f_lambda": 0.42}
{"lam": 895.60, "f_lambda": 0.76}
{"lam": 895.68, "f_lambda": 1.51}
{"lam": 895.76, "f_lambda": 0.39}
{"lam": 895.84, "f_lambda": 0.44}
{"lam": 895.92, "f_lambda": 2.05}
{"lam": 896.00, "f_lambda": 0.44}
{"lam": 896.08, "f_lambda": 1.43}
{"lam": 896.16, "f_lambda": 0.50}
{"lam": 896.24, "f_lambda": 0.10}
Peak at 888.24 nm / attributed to Halpha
